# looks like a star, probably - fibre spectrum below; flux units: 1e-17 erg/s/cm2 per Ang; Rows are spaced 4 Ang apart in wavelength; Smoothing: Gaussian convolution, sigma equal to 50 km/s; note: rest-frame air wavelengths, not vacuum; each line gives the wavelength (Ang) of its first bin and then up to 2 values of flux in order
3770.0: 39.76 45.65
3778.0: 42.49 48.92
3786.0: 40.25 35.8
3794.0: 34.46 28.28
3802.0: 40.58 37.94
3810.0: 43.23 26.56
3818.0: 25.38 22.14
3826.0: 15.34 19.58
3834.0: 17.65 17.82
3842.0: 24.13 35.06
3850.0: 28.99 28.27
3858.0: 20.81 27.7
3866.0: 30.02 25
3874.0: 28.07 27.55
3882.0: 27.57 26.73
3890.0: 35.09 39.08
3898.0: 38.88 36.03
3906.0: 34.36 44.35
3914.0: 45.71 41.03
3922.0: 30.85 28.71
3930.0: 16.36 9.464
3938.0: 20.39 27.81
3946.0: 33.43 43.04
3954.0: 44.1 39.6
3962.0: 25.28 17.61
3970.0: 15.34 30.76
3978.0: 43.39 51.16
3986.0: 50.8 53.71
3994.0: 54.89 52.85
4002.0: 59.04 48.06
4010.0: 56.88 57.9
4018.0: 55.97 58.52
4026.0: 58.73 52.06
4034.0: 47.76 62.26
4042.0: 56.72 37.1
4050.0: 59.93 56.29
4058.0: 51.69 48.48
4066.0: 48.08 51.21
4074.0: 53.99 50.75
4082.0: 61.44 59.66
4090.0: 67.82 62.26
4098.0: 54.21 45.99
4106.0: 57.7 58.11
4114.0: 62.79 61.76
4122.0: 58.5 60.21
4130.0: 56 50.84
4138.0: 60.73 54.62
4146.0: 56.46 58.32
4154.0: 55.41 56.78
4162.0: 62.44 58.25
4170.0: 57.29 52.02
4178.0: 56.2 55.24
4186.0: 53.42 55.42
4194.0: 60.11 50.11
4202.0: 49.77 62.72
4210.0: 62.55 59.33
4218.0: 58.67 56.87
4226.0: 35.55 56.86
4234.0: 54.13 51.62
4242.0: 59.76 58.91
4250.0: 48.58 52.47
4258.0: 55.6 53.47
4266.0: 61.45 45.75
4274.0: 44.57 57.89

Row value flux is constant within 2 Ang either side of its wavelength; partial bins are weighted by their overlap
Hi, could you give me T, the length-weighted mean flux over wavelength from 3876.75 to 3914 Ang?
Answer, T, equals 35.1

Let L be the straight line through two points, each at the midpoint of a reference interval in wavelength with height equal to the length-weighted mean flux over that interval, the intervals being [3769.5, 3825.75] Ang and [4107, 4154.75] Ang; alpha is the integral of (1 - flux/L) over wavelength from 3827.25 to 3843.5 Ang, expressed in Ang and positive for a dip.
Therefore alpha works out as 8.0 Ang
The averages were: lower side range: 35.8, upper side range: 57.9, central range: 19.5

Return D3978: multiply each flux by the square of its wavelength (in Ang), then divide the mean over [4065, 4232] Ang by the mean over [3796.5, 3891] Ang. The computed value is 2.40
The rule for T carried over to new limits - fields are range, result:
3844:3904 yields 30.3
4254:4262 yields 54.3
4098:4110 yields 53.3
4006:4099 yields 55.1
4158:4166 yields 60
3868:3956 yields 32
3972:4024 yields 51.8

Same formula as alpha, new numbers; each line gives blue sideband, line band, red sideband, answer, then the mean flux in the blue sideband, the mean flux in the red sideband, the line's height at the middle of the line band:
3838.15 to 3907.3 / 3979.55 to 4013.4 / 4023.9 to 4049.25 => -4.5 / 29.8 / 52.8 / 47.2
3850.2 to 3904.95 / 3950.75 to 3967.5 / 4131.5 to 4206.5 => 1.9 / 30.1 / 56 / 37.3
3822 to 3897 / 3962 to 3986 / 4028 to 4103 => 5.4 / 26.4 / 54.2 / 41.9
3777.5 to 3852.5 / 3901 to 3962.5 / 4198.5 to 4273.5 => 7.3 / 30.5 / 54.4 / 37.1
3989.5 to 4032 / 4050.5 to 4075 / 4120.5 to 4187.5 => 1.7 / 55.4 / 56.6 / 55.8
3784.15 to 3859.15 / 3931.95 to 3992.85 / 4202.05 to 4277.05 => 5.7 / 28.6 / 54.3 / 37.3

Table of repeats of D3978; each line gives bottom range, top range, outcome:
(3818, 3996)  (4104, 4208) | 2.06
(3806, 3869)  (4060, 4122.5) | 2.48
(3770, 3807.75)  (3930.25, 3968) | 0.78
